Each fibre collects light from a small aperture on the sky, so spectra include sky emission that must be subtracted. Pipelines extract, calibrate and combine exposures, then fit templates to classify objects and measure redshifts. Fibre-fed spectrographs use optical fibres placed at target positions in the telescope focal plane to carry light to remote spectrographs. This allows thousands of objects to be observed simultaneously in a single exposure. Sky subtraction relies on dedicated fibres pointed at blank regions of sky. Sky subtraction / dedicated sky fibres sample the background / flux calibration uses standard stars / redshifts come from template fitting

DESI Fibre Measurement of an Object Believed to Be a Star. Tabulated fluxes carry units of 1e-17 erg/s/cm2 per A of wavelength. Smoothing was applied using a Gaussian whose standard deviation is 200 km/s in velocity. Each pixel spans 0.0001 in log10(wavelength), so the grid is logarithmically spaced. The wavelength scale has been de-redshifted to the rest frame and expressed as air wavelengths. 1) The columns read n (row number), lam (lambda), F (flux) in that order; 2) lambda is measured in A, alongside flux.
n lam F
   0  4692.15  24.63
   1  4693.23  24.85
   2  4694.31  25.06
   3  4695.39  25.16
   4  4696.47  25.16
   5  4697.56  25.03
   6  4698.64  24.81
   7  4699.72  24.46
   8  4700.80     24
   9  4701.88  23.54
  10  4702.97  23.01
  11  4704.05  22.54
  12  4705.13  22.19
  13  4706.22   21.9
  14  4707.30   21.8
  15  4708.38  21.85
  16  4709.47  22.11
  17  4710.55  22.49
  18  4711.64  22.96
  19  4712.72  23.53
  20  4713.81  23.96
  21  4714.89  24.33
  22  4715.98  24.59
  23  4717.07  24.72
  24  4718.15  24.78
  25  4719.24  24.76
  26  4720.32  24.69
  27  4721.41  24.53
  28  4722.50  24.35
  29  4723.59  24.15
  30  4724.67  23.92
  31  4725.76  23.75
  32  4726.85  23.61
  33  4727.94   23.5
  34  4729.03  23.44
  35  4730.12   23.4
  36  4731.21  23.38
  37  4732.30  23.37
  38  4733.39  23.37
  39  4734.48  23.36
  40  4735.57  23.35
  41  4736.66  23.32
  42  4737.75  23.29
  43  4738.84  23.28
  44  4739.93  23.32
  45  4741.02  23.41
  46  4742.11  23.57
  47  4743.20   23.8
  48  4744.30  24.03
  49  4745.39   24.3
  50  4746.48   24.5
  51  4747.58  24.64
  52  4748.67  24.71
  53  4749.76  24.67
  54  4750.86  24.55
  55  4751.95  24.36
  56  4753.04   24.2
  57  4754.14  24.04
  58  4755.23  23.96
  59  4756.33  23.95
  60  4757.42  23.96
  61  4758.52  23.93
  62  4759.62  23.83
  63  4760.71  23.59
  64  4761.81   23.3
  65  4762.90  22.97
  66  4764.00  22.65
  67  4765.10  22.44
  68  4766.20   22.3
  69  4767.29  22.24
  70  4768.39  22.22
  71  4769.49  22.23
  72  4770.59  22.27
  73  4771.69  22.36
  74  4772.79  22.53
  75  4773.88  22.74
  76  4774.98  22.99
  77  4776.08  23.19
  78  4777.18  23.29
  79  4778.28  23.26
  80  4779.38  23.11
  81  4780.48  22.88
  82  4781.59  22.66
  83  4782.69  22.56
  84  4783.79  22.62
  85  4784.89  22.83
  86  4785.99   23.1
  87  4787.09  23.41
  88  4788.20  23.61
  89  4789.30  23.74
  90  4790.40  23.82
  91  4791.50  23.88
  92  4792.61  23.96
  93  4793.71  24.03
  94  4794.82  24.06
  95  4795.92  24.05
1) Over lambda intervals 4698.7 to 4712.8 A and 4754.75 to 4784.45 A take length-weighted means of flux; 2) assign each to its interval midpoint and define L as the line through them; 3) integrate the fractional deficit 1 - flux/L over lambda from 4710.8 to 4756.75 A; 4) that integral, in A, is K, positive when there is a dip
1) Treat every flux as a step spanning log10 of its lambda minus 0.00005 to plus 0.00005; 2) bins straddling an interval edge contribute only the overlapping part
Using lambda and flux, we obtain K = -2.1 A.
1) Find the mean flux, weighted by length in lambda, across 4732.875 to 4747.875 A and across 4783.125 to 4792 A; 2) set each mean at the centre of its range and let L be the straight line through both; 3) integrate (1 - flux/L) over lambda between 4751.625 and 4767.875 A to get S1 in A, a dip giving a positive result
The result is 0.1 A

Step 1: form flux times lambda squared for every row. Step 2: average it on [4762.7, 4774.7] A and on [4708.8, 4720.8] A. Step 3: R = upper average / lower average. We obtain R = 0.96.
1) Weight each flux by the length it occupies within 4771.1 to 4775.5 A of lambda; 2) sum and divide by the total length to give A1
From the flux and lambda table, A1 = 22.7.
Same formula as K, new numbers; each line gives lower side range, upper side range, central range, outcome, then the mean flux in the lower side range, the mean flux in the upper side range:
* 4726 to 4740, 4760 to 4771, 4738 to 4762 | -1.0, 23.4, 22.6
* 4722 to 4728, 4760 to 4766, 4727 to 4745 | 0.1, 23.9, 23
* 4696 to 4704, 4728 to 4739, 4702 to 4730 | 0.3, 24.2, 23.4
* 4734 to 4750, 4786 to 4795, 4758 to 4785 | 1.1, 23.8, 23.7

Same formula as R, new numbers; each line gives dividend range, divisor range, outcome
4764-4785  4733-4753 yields 0.96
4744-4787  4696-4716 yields 1.03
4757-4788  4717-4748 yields 0.98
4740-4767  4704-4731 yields 1.03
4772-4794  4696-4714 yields 1.03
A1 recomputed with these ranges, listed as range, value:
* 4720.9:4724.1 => 24.3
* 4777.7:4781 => 23.1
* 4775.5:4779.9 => 23.2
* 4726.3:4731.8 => 23.4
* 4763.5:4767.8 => 22.4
